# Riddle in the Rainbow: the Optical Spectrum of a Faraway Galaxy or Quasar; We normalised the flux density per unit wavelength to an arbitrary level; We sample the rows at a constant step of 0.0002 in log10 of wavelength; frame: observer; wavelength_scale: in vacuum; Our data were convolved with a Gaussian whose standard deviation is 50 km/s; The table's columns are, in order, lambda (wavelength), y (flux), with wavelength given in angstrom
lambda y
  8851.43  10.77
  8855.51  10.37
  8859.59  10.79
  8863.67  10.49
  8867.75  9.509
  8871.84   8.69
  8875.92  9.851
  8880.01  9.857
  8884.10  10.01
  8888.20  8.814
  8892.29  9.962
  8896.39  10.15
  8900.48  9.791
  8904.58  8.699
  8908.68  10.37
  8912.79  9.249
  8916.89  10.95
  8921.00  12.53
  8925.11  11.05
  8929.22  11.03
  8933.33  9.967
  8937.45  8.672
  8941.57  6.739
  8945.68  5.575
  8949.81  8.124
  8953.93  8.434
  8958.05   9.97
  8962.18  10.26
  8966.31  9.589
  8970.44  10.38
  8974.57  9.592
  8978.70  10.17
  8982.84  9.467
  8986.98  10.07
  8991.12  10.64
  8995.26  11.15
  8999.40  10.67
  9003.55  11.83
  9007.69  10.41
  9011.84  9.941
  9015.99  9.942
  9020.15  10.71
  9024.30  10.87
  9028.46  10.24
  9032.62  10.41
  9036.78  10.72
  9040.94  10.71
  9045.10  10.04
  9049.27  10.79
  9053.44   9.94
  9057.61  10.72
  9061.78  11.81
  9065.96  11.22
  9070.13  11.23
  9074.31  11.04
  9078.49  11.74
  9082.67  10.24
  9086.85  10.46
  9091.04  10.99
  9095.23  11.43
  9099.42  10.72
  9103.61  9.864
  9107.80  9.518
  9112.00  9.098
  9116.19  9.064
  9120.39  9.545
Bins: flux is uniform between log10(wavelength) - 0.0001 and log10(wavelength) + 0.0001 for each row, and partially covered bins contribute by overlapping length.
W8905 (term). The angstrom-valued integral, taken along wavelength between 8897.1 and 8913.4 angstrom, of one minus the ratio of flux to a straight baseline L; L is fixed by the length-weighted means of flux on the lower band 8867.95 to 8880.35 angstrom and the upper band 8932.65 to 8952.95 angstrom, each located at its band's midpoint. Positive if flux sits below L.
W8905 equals -1.8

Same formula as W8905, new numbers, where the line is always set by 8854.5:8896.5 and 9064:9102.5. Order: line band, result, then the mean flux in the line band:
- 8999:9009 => -0.5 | 11.1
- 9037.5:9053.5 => 0.5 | 10.5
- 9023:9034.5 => 0.2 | 10.5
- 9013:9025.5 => 0.2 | 10.4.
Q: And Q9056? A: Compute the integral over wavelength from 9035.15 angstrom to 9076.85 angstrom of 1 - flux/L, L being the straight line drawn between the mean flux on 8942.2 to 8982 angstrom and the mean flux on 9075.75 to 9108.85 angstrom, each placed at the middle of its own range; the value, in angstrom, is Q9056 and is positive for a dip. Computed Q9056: -2.5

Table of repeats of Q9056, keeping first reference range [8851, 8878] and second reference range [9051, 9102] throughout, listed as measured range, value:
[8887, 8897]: 0.5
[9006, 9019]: 0.7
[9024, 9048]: 0.7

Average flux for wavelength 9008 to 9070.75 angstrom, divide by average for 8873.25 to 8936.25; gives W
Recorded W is 1.05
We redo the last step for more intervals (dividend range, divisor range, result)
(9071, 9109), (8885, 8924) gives 1.06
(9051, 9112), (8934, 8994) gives 1.17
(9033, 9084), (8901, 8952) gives 1.15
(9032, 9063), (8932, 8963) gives 1.27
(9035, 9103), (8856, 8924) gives 1.08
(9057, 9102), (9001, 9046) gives 1.05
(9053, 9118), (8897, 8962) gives 1.12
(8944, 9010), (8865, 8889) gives 1.03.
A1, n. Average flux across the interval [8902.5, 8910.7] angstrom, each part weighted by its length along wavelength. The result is 9.53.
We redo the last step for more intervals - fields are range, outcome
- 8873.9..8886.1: 9.9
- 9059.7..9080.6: 11.4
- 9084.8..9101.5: 10.9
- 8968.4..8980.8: 10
